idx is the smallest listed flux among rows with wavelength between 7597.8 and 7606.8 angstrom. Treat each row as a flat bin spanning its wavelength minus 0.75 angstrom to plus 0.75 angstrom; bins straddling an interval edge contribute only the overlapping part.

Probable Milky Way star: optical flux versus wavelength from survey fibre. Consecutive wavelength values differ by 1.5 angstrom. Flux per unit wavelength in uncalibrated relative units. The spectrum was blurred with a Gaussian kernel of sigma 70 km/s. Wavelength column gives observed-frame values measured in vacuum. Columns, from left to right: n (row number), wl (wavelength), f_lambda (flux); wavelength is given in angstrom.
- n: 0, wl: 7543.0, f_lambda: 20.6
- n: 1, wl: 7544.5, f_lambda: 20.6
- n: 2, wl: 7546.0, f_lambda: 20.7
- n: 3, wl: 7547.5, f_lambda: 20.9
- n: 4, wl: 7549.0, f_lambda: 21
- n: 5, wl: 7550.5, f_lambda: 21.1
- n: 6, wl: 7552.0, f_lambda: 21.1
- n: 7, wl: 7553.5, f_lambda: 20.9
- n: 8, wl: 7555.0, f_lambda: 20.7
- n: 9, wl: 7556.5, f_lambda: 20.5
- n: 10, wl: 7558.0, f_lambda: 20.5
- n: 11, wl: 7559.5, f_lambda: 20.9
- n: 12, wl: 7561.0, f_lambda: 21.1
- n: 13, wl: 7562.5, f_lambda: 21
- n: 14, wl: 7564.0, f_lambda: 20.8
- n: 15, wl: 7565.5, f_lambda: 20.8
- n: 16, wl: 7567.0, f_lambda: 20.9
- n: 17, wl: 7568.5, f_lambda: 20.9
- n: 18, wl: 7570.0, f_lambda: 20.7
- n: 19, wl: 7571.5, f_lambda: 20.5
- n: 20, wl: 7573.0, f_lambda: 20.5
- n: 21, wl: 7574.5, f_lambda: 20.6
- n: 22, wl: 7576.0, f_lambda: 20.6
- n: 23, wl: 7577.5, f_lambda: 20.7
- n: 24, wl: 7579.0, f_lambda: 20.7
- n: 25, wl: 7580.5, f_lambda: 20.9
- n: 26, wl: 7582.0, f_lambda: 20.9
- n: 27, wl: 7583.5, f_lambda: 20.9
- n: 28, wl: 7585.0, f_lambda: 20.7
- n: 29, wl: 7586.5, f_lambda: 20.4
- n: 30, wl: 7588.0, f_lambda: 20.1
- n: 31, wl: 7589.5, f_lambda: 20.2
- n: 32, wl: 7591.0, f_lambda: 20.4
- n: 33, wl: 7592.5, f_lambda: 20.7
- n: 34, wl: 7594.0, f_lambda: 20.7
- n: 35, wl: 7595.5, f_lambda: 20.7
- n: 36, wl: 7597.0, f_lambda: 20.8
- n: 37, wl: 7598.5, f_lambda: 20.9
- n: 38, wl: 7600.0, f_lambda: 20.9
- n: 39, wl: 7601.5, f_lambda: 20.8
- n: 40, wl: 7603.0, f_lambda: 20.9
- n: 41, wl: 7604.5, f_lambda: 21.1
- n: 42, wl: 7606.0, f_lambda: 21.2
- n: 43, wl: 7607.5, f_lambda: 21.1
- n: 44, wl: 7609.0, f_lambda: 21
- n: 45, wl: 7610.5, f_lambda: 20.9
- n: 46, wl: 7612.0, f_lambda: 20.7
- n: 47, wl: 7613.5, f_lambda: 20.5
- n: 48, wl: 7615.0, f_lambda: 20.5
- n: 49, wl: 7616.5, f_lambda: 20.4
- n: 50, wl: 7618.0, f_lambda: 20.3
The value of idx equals 20.8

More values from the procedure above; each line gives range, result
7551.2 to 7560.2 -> 20.5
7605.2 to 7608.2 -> 21.1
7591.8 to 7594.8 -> 20.7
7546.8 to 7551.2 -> 20.9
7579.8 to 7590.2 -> 20.1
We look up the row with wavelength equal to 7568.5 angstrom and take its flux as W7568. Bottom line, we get 20.9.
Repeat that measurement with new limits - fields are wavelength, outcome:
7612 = 20.7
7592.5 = 20.7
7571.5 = 20.5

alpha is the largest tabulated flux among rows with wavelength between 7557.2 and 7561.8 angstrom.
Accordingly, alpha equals 21.1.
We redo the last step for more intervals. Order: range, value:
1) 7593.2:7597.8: 20.8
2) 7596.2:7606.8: 21.2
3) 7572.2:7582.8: 20.9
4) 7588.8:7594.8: 20.7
